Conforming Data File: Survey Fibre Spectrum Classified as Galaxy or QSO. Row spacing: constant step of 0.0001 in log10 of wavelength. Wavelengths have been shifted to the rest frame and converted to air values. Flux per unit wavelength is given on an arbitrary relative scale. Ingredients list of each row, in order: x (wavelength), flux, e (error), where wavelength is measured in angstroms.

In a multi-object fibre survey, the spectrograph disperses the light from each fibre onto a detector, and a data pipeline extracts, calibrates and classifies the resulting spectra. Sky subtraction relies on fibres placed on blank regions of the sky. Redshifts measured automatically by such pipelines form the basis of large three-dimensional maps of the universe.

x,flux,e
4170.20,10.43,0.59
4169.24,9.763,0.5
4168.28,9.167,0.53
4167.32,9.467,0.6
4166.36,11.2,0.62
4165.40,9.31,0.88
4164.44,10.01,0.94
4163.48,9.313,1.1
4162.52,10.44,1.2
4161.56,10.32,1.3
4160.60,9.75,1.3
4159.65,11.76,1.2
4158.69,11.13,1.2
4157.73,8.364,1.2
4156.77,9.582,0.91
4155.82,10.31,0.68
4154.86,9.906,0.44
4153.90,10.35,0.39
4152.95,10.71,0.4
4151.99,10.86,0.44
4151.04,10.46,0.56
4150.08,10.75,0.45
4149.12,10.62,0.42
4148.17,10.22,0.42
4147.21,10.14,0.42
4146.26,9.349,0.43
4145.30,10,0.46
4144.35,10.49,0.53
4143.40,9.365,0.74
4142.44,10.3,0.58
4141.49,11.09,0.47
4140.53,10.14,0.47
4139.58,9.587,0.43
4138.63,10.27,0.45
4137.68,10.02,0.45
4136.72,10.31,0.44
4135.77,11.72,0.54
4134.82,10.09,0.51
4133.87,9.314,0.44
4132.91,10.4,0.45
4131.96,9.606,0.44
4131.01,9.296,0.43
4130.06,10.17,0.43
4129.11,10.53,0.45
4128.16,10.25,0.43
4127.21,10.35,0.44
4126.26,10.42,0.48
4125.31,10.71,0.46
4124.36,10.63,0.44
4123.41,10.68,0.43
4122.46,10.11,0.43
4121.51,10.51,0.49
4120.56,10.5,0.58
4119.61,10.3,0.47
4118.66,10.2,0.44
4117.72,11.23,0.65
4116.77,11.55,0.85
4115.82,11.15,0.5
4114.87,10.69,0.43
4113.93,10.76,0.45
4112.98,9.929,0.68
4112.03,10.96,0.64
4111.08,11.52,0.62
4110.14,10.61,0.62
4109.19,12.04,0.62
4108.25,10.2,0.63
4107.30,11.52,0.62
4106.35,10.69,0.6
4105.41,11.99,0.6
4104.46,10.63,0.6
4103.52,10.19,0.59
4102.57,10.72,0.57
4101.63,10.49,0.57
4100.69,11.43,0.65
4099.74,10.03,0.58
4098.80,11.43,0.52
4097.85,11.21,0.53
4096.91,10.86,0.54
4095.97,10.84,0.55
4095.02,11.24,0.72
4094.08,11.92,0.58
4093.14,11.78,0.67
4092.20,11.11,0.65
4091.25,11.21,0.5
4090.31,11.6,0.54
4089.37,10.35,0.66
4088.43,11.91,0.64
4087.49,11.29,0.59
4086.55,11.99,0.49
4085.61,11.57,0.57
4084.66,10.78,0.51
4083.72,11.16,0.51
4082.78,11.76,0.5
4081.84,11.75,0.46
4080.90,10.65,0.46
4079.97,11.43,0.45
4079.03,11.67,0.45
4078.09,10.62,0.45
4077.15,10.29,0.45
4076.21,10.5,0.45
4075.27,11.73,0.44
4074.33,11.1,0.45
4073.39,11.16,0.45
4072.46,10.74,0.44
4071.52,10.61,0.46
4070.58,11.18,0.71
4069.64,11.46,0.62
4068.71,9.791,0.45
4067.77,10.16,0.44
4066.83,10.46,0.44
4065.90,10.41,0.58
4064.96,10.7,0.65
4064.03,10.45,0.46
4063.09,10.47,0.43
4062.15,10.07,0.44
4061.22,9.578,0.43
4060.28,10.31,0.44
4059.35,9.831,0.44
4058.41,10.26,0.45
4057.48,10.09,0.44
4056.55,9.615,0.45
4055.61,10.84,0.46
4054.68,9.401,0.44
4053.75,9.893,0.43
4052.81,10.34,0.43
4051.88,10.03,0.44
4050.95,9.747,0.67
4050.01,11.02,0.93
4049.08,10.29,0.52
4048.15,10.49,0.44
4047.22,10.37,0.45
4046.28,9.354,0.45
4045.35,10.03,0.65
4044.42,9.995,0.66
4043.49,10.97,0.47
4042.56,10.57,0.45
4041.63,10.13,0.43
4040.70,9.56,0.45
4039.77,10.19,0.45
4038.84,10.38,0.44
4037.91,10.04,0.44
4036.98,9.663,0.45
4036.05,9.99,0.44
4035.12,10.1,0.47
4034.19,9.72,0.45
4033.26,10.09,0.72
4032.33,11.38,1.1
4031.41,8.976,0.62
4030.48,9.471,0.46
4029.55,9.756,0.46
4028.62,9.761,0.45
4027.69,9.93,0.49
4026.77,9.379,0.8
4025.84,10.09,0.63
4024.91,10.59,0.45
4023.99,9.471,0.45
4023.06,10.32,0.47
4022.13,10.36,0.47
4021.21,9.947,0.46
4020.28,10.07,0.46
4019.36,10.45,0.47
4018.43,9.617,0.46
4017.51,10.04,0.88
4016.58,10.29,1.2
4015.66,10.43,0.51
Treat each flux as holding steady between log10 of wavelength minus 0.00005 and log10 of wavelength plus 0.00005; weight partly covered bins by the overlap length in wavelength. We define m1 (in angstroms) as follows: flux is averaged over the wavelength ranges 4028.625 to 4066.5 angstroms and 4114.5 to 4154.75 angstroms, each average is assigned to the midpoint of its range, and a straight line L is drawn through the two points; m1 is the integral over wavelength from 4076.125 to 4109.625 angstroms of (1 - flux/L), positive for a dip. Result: -2.9 angstroms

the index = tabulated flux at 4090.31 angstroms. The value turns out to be 11.6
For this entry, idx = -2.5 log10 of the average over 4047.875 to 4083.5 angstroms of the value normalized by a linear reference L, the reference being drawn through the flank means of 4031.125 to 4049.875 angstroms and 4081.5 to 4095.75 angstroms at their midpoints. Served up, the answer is 0.03 mag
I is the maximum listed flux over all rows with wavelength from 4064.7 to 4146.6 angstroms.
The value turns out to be 12.04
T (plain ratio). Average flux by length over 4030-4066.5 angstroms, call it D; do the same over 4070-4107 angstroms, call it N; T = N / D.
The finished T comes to 1.1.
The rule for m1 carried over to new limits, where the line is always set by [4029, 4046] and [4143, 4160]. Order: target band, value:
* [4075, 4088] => -1.4 angstroms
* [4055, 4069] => -0.2 angstroms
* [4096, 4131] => -1.9 angstroms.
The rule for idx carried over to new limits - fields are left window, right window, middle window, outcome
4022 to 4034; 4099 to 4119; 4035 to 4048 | 0.000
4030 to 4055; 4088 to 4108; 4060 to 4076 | -0.006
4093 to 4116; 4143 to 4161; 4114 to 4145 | 0.021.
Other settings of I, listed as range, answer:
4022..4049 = 11.38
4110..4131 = 11.55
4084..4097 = 11.99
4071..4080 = 11.73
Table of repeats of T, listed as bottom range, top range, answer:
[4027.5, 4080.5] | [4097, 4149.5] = 1.02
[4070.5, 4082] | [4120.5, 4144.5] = 0.93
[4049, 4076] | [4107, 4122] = 1.04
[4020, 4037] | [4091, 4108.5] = 1.11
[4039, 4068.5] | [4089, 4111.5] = 1.09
